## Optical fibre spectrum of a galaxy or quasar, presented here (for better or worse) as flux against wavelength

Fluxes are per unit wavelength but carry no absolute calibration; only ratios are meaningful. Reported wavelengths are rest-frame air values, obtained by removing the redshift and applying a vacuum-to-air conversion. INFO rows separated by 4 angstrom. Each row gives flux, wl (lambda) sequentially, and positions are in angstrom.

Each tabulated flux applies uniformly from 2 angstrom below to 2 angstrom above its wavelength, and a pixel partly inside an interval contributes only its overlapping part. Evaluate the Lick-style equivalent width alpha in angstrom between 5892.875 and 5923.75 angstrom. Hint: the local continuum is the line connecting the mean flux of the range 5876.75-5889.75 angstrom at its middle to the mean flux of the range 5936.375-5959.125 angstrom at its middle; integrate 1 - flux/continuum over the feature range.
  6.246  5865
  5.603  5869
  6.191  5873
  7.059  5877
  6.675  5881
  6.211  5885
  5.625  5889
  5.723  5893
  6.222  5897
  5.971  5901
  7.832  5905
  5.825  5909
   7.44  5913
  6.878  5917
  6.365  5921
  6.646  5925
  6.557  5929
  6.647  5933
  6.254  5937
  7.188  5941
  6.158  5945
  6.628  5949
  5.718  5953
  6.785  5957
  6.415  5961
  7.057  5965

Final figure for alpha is -0.8 angstrom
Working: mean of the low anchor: 6.38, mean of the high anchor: 6.47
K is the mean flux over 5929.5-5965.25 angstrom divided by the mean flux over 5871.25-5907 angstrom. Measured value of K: 1.0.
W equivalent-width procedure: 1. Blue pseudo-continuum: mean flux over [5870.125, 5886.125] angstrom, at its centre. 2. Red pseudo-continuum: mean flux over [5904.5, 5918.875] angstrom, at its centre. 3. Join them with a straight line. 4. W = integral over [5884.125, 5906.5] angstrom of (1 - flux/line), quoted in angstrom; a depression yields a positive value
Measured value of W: 1.6 angstrom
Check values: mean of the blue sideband 6.5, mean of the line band 6.23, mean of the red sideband 6.91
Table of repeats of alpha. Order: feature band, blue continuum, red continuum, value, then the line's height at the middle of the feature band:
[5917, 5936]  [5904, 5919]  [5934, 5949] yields 0.5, 6.75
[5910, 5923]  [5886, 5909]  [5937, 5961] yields -1.0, 6.32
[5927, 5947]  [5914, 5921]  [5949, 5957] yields -0.2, 6.48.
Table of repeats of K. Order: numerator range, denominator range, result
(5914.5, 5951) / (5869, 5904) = 1.06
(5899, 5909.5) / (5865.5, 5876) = 1.10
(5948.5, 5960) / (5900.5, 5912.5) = 0.94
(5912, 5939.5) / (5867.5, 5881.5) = 1.05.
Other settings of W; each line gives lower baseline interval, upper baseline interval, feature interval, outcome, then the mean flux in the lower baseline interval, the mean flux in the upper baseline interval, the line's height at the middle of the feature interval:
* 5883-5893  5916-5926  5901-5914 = -1.1 angstrom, 5.88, 6.6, 6.31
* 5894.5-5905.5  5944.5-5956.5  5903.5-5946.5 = -2.3 angstrom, 6.47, 6.25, 6.36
